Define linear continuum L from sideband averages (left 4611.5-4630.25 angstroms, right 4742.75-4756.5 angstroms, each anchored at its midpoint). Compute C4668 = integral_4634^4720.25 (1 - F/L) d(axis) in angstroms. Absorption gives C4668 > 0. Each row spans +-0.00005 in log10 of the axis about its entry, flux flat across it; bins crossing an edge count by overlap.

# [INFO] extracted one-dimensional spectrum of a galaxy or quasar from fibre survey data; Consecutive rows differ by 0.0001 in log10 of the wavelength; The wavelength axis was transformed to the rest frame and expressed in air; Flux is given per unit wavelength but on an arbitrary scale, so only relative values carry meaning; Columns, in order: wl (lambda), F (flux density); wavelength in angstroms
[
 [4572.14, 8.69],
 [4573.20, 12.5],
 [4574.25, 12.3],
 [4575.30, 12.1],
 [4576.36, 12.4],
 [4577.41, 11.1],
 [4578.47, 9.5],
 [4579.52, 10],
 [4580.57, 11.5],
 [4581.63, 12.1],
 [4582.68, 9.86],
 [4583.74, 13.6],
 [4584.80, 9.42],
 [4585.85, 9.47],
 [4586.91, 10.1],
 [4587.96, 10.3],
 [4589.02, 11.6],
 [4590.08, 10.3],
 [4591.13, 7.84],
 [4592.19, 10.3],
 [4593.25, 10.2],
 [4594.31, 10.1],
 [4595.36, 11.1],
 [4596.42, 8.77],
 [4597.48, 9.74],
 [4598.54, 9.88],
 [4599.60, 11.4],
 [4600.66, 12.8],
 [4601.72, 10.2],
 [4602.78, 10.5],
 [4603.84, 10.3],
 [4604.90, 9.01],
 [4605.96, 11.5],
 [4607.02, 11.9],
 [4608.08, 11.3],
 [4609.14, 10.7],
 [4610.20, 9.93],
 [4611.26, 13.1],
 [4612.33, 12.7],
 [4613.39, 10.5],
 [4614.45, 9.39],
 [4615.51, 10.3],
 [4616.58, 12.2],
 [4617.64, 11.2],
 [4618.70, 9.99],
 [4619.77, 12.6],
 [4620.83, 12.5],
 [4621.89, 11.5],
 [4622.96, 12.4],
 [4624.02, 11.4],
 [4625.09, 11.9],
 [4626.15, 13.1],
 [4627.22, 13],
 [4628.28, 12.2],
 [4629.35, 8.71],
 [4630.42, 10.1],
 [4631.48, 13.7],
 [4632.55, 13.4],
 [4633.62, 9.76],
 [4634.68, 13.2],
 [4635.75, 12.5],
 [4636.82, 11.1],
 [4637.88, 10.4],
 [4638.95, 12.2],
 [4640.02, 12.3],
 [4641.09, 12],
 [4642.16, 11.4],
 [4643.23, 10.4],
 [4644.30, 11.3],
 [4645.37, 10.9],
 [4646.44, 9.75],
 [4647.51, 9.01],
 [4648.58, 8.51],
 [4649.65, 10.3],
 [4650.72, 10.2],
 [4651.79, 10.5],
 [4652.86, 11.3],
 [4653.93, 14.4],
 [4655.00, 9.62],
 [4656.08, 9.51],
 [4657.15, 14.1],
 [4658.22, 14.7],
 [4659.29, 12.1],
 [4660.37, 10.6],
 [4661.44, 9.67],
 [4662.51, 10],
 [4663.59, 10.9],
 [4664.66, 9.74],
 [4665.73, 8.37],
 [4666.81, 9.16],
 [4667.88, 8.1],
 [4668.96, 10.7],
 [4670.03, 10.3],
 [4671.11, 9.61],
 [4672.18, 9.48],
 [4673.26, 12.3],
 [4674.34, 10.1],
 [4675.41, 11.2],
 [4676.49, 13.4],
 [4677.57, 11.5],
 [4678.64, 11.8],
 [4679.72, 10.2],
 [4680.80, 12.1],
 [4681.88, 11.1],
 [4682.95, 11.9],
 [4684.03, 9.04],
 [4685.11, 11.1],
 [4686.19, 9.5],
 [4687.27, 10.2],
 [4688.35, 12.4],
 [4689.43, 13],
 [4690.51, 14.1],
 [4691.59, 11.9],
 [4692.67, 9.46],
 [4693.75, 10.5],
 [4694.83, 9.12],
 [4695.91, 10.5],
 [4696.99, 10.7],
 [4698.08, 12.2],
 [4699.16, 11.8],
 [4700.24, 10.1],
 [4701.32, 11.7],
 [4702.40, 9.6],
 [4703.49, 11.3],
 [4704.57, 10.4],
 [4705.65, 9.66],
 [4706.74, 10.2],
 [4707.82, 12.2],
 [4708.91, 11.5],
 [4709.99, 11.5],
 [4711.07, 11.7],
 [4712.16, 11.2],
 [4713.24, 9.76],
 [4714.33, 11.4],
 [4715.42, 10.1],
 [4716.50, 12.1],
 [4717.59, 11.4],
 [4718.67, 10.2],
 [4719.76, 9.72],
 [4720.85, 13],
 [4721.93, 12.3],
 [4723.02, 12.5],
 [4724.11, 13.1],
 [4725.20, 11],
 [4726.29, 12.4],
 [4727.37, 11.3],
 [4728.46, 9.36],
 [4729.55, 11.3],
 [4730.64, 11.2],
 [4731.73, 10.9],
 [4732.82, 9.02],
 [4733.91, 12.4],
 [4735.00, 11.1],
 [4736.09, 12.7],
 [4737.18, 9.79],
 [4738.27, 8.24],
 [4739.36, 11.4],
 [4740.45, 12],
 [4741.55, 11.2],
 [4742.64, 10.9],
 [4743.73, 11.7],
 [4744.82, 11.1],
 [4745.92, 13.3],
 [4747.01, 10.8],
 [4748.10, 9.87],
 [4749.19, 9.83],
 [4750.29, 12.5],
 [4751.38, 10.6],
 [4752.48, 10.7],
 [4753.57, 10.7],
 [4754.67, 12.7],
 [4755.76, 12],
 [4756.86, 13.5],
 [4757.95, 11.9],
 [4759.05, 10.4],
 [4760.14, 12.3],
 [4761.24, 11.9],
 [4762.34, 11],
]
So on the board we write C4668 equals 3.68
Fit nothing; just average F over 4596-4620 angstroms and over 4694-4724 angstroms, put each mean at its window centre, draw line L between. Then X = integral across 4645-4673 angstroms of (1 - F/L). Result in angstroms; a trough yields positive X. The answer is 1.27 angstroms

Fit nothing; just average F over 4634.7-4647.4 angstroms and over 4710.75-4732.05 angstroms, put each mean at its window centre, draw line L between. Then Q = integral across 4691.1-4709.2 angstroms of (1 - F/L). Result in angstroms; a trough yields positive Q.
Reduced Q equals 0.9 angstroms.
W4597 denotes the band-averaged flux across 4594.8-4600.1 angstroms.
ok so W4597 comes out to 10.2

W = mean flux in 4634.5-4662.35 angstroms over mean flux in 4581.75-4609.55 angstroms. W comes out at 1.1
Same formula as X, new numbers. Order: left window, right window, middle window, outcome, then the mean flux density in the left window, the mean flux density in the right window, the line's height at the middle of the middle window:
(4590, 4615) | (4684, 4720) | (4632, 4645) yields -1.15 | 10.6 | 11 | 10.7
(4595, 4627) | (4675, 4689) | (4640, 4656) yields 0.67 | 11.1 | 11.2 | 11.2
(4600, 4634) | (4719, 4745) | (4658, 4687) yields 1.69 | 11.4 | 11.2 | 11.3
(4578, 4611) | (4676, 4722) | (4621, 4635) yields -1.52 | 10.5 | 11.1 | 10.7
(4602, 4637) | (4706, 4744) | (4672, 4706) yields 0.61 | 11.4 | 11.2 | 11.3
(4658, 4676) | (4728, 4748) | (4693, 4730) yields -1.08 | 10.3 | 11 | 10.8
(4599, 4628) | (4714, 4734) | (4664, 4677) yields 1.29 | 11.4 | 11.3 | 11.3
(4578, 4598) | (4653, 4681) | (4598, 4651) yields -3.18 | 10.3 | 10.9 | 10.6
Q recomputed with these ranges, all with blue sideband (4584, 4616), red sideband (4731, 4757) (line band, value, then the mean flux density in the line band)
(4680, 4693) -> -0.5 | 11.3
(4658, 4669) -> 0.6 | 10.2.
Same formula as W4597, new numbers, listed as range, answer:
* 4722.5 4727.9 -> 12.1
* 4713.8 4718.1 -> 11.2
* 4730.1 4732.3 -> 11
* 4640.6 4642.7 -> 11.7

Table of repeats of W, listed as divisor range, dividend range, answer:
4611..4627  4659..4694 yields 0.92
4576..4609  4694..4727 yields 1.05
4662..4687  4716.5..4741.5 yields 1.07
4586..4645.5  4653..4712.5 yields 0.99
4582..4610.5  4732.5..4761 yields 1.08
